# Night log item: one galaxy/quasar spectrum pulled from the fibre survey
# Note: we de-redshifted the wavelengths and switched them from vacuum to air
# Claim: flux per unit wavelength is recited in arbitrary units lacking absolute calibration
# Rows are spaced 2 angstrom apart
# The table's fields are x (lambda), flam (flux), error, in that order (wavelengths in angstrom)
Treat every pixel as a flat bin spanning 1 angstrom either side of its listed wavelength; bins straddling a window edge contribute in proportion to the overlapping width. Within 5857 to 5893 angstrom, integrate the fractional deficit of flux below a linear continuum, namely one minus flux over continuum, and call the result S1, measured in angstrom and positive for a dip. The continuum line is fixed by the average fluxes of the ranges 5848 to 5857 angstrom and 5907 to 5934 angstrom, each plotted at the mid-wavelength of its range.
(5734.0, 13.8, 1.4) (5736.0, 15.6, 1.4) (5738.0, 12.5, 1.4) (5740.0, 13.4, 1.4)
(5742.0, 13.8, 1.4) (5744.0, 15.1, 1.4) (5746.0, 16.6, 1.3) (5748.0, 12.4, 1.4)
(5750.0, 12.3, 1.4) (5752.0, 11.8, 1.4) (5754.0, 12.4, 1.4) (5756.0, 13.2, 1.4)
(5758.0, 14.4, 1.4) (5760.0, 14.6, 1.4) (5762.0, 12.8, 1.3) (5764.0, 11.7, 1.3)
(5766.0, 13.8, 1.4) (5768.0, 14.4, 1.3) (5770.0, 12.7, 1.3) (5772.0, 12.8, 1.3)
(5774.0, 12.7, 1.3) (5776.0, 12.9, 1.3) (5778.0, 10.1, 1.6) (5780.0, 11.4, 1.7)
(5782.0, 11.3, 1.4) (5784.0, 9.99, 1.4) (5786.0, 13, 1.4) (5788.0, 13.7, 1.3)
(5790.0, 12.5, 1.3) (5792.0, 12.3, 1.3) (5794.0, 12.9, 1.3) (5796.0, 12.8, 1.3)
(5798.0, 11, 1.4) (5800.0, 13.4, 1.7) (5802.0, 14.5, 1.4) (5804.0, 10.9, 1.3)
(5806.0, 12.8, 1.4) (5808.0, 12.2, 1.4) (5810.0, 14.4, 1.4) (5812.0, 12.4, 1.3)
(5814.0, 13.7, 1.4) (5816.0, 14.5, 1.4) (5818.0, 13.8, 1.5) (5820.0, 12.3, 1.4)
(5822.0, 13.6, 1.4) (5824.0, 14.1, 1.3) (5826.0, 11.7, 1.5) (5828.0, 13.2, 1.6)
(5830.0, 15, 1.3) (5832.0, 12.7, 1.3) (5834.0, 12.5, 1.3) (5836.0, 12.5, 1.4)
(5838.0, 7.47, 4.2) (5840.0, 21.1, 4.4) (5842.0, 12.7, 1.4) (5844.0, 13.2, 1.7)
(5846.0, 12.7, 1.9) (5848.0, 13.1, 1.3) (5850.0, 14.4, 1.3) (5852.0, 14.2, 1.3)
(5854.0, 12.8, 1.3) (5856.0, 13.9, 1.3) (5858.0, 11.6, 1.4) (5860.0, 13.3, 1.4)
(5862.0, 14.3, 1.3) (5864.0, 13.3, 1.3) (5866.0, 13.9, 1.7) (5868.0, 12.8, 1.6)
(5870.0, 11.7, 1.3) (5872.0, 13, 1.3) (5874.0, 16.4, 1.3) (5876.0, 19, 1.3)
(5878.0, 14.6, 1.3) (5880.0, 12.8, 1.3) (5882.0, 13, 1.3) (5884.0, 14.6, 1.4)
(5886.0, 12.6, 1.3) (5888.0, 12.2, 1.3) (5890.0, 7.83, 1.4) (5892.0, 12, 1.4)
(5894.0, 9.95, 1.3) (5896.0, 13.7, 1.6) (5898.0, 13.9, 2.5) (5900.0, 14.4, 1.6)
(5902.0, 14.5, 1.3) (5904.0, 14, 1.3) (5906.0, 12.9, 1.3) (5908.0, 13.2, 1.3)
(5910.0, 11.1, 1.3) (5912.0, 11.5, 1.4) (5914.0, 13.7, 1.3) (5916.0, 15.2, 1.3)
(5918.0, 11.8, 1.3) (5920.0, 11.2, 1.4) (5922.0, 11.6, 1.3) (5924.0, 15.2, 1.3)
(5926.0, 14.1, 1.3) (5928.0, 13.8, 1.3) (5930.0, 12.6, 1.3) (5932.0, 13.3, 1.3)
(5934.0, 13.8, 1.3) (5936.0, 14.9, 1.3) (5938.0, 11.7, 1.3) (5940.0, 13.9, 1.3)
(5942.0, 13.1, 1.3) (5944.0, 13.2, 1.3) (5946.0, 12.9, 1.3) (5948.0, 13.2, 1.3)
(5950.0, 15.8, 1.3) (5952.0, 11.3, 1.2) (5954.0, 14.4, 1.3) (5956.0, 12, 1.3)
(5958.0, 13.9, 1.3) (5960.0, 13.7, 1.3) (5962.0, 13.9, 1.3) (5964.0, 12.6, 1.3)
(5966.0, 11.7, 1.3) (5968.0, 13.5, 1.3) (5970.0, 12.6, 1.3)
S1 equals 0.6 angstrom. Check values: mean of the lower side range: 13.7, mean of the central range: 13.3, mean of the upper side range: 13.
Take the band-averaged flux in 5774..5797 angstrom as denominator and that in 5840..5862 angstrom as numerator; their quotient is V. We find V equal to 1.1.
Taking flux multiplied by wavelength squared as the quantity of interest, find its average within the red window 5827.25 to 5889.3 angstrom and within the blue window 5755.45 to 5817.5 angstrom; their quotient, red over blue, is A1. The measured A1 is 1.09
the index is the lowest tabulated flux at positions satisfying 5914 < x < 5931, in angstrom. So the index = 11.2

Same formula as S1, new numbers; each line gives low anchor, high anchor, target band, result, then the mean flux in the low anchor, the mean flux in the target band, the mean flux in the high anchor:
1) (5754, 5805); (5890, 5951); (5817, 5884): -3.52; 12.6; 13.6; 13.1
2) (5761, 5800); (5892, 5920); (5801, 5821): -1.00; 12.4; 13.2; 13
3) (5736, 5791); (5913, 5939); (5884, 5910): 1.22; 12.9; 12.6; 13.3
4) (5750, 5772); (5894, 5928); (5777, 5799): 2.05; 13.1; 11.9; 13.2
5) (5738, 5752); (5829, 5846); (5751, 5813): 4.17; 13.7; 12.6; 13.4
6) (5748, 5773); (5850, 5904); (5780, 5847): 1.40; 13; 12.9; 13.4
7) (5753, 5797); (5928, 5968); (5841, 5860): -0.38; 12.7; 13.2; 13.3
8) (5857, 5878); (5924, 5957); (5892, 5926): 1.65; 14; 13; 13.4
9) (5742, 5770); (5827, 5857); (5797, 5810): 0.81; 13.5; 12.6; 13.4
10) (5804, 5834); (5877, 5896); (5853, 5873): -0.75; 13.2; 13.1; 12.3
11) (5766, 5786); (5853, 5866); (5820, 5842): -0.72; 12.2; 13.3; 13.3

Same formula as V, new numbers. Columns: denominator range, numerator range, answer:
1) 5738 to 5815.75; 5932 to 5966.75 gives 1.03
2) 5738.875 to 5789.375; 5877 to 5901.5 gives 0.98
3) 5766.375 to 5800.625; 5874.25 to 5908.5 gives 1.08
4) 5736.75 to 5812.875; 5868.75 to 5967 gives 1.03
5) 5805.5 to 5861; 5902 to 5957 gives 0.99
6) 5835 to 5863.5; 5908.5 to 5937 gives 0.98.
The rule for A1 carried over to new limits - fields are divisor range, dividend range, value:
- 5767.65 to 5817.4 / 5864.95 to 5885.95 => 1.15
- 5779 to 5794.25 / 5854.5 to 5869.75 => 1.12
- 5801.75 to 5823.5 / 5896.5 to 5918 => 1.05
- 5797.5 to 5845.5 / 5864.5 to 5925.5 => 1.02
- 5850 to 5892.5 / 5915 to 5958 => 1.02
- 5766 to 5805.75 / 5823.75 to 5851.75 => 1.09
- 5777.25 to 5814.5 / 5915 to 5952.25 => 1.13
